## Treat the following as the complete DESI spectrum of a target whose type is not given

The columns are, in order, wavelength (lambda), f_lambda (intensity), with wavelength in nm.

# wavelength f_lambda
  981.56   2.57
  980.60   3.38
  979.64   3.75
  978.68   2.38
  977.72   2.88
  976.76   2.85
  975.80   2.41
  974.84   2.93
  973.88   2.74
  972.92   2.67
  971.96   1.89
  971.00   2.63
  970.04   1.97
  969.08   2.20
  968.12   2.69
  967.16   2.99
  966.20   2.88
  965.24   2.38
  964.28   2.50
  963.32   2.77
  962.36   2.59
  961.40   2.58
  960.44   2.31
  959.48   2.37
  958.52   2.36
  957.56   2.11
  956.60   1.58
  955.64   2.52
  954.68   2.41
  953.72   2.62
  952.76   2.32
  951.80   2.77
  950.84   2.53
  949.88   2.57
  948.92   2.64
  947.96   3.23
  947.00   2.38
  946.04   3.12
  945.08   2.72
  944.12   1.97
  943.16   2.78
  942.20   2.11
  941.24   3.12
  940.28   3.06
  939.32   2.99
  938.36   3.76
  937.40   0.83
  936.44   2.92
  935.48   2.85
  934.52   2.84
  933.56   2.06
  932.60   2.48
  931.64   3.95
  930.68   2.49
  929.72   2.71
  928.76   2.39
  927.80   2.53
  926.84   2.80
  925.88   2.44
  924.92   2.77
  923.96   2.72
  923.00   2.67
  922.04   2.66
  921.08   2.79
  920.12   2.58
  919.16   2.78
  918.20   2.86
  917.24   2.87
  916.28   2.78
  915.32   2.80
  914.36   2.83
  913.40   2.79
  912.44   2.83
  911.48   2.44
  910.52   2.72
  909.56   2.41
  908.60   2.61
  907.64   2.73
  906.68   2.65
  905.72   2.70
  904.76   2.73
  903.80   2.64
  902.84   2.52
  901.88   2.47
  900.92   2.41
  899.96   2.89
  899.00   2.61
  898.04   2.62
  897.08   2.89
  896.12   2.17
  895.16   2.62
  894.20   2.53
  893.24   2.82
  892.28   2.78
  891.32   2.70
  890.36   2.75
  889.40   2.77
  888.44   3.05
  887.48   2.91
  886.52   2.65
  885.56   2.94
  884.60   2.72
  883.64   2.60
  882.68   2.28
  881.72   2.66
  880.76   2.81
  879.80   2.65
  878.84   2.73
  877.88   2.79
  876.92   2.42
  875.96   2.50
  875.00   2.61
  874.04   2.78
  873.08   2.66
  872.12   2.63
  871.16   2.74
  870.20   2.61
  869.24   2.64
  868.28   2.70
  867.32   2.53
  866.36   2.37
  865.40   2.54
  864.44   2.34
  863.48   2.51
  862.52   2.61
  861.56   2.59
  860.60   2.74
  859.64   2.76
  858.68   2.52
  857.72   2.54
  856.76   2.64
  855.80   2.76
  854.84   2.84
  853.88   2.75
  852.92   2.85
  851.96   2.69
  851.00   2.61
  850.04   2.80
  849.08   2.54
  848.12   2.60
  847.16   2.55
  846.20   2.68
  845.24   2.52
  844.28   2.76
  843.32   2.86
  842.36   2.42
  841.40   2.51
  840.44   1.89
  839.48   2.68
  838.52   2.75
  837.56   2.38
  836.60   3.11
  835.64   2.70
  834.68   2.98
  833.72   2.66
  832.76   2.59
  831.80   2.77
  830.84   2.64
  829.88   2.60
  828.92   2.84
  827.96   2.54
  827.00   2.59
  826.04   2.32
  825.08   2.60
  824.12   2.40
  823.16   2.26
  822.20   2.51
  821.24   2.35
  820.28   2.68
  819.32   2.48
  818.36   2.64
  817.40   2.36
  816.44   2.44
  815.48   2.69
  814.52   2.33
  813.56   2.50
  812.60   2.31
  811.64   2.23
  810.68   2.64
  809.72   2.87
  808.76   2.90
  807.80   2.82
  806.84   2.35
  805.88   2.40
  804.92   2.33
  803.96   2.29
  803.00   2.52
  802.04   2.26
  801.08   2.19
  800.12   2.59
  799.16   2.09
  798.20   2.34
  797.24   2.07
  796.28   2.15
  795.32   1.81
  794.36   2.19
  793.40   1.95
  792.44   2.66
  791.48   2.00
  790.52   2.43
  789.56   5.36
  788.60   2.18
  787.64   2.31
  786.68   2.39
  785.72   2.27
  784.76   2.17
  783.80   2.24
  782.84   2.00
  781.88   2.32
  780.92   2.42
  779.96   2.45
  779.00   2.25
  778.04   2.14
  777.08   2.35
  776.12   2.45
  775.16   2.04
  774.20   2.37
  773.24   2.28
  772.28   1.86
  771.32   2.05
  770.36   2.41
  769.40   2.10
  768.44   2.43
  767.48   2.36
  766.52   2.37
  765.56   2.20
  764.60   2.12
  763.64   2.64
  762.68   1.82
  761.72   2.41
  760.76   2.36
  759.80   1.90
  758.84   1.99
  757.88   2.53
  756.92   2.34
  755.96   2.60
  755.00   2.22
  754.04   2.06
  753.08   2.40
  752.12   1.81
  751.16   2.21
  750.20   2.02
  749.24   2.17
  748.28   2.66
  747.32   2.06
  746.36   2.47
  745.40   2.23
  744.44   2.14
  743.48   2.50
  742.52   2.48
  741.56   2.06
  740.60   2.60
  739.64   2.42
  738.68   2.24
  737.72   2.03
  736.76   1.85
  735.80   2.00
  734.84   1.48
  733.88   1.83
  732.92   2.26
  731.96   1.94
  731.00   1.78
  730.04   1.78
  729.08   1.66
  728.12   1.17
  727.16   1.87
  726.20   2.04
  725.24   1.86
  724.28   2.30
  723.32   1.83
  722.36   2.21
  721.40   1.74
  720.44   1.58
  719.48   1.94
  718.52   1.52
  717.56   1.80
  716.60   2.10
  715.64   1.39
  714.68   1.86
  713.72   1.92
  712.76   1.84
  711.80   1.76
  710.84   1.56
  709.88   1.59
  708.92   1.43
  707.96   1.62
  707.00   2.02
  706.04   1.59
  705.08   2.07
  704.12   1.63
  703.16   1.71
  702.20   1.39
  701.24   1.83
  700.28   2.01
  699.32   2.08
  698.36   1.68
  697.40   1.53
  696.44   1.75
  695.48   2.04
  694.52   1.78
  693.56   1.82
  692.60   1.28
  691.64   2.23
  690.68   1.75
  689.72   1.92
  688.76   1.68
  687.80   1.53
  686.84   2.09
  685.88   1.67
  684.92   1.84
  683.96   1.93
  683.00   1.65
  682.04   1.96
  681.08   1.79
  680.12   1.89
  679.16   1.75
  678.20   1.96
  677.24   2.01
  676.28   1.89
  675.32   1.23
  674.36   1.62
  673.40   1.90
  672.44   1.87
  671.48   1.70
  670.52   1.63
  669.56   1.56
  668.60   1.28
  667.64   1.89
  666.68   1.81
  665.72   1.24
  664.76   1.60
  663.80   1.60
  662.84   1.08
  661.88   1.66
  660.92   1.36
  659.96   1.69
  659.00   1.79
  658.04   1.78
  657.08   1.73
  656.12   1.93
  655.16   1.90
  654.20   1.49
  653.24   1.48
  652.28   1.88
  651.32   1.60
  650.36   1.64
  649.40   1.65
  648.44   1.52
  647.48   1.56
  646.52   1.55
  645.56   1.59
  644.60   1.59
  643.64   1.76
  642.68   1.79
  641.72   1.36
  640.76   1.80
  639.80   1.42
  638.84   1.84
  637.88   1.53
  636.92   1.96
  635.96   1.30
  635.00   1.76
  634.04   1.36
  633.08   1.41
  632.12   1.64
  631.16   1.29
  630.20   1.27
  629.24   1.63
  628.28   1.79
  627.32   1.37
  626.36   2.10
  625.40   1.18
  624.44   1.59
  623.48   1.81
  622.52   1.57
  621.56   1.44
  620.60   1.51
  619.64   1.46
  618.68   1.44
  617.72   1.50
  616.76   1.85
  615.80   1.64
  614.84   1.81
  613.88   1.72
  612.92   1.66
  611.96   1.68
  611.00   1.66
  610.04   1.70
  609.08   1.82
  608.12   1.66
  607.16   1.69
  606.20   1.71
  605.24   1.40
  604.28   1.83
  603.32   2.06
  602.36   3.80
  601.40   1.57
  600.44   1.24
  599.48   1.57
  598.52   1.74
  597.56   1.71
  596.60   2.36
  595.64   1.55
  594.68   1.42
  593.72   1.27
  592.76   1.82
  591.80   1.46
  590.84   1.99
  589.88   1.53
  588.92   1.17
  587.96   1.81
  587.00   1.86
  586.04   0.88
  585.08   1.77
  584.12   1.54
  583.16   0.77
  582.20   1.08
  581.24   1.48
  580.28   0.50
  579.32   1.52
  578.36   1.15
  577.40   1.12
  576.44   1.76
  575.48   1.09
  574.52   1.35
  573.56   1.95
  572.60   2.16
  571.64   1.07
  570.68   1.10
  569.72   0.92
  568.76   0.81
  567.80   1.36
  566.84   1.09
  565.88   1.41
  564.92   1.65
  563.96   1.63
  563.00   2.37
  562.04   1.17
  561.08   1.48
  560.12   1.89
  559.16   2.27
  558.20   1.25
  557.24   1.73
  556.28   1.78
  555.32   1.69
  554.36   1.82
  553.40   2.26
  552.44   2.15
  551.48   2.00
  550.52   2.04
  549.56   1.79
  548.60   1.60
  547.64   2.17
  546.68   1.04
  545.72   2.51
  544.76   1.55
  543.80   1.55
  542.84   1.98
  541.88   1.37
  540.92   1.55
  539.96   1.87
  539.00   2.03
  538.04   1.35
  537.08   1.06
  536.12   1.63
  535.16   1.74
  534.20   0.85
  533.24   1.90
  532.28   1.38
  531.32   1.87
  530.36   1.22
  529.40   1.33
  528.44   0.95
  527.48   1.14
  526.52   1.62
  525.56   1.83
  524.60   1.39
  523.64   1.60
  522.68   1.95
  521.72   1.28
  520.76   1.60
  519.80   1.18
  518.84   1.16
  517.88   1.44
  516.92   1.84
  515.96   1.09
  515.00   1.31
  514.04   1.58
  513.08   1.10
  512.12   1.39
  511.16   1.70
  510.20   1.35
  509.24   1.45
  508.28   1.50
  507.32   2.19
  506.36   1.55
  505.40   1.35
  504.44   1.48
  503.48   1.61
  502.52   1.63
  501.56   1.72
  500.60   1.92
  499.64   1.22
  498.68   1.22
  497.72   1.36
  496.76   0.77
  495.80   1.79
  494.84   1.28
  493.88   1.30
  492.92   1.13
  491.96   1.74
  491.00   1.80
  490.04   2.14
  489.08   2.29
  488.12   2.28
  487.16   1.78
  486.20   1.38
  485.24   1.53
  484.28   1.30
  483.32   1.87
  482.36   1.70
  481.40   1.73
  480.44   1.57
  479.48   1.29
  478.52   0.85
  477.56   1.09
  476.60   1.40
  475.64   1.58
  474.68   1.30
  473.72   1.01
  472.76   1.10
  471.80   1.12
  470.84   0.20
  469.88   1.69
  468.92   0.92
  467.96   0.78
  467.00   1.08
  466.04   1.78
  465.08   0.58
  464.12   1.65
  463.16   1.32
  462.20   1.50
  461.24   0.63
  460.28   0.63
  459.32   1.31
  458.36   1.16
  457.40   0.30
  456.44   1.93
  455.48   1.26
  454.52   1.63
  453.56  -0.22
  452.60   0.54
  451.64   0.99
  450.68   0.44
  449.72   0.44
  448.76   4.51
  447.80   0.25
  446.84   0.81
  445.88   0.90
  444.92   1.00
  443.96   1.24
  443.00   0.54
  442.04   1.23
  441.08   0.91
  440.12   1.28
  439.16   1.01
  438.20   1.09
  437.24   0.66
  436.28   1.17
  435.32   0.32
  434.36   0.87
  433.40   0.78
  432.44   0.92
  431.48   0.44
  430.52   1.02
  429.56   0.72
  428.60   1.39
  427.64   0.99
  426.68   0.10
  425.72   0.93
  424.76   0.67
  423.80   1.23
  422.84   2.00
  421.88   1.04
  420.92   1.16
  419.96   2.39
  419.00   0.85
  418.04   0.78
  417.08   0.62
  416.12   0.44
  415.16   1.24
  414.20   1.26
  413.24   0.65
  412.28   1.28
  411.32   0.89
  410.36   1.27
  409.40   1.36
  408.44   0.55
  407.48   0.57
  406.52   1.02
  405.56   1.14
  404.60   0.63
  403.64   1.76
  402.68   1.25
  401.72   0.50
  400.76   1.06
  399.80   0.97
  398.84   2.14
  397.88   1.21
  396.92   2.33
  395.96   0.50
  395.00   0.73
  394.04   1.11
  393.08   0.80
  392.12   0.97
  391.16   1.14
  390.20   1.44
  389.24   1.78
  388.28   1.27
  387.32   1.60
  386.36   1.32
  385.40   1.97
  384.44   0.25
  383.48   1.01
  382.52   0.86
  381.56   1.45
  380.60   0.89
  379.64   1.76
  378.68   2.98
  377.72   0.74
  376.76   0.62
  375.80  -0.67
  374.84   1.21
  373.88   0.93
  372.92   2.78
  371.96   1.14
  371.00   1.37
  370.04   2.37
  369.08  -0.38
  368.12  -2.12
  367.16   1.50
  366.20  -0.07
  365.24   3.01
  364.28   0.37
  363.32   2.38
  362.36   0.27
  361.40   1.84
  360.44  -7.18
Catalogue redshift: 0.20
